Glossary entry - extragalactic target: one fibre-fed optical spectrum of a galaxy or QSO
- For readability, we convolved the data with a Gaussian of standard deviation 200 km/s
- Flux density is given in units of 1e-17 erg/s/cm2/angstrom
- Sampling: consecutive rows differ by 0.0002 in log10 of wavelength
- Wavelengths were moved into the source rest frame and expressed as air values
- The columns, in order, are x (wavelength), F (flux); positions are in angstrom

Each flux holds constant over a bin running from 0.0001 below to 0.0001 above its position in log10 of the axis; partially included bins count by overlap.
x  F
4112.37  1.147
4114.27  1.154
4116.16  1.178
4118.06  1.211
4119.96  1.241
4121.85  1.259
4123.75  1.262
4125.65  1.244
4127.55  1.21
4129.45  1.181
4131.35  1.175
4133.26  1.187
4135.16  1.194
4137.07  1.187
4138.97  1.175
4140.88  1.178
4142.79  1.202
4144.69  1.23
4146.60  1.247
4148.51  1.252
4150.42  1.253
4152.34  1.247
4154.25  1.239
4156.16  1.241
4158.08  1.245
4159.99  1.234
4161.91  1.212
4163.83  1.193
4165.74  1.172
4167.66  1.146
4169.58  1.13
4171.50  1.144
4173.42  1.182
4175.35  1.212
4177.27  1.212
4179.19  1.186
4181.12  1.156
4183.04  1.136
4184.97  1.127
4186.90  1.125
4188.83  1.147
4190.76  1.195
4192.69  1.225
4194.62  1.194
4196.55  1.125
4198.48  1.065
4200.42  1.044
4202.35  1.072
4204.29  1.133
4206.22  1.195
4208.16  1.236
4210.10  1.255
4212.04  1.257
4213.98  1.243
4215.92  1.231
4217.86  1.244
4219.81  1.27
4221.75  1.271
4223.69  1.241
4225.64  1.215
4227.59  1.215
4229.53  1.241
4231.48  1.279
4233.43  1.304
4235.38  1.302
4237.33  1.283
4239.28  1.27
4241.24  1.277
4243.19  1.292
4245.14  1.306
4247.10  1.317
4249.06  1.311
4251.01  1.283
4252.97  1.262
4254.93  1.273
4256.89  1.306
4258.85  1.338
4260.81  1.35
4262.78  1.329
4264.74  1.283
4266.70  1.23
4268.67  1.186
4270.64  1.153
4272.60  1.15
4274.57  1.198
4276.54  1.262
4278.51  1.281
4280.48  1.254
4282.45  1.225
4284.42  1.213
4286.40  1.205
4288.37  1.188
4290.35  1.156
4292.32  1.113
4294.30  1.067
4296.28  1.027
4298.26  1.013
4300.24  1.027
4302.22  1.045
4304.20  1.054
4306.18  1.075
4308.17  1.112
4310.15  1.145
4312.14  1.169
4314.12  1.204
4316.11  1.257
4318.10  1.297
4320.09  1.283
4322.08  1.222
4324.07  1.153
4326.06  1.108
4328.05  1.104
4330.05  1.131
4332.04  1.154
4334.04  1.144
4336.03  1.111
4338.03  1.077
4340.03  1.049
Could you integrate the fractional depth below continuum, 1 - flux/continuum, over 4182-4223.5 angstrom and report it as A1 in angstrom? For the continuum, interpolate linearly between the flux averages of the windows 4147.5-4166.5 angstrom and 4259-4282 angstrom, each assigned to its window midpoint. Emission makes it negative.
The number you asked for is 1.8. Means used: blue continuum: 1.23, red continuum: 1.25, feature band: 1.18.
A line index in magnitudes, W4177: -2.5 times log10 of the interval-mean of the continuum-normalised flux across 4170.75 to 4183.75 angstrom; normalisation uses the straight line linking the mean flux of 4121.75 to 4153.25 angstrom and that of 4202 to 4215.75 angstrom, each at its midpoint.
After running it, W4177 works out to 0.03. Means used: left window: 1.22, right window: 1.21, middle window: 1.18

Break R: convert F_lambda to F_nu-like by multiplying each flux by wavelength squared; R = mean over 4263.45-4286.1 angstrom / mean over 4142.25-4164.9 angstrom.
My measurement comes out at 1.05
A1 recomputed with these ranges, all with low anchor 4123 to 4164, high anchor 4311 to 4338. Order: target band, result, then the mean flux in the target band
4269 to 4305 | 1.1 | 1.15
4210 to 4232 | -0.8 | 1.25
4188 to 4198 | 0.3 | 1.17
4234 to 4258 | -1.9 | 1.29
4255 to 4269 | -1.2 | 1.29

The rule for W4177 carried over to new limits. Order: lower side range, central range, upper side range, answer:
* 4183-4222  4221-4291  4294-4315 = -0.12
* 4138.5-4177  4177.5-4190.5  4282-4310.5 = 0.03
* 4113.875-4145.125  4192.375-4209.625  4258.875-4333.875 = 0.05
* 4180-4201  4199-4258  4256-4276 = -0.04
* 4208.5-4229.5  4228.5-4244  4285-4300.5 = -0.06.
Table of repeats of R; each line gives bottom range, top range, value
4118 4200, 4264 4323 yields 1.04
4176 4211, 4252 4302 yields 1.08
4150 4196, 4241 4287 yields 1.11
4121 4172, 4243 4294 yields 1.09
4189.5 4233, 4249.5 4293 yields 1.06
